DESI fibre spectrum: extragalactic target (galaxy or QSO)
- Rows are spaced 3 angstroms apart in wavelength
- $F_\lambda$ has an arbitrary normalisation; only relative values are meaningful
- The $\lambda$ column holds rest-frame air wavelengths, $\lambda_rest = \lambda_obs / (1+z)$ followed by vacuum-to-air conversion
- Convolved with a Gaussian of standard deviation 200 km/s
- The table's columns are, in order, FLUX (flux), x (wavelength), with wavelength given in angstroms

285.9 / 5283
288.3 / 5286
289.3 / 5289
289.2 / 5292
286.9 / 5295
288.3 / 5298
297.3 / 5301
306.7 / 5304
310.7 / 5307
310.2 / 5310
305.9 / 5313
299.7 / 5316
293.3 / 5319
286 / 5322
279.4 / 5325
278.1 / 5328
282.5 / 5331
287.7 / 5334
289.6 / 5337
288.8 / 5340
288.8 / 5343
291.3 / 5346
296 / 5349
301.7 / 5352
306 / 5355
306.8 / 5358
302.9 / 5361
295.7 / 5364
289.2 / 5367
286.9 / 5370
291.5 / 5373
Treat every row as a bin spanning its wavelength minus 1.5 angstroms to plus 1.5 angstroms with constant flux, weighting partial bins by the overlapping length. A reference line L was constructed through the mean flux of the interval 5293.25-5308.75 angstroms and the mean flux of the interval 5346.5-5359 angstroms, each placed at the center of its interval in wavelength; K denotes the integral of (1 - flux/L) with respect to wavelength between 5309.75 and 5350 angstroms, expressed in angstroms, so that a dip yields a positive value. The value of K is 1.3 angstroms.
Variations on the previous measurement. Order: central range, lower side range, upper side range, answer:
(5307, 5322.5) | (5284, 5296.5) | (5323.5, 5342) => -0.81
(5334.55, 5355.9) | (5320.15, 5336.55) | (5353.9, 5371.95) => -0.27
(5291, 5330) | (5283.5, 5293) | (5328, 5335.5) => -1.17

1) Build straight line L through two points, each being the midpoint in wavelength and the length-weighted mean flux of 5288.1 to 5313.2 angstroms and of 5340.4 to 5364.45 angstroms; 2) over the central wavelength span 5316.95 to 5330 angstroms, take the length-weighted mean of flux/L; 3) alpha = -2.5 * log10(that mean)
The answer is 0.05 mag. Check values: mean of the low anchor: 298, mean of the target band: 285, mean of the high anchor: 298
